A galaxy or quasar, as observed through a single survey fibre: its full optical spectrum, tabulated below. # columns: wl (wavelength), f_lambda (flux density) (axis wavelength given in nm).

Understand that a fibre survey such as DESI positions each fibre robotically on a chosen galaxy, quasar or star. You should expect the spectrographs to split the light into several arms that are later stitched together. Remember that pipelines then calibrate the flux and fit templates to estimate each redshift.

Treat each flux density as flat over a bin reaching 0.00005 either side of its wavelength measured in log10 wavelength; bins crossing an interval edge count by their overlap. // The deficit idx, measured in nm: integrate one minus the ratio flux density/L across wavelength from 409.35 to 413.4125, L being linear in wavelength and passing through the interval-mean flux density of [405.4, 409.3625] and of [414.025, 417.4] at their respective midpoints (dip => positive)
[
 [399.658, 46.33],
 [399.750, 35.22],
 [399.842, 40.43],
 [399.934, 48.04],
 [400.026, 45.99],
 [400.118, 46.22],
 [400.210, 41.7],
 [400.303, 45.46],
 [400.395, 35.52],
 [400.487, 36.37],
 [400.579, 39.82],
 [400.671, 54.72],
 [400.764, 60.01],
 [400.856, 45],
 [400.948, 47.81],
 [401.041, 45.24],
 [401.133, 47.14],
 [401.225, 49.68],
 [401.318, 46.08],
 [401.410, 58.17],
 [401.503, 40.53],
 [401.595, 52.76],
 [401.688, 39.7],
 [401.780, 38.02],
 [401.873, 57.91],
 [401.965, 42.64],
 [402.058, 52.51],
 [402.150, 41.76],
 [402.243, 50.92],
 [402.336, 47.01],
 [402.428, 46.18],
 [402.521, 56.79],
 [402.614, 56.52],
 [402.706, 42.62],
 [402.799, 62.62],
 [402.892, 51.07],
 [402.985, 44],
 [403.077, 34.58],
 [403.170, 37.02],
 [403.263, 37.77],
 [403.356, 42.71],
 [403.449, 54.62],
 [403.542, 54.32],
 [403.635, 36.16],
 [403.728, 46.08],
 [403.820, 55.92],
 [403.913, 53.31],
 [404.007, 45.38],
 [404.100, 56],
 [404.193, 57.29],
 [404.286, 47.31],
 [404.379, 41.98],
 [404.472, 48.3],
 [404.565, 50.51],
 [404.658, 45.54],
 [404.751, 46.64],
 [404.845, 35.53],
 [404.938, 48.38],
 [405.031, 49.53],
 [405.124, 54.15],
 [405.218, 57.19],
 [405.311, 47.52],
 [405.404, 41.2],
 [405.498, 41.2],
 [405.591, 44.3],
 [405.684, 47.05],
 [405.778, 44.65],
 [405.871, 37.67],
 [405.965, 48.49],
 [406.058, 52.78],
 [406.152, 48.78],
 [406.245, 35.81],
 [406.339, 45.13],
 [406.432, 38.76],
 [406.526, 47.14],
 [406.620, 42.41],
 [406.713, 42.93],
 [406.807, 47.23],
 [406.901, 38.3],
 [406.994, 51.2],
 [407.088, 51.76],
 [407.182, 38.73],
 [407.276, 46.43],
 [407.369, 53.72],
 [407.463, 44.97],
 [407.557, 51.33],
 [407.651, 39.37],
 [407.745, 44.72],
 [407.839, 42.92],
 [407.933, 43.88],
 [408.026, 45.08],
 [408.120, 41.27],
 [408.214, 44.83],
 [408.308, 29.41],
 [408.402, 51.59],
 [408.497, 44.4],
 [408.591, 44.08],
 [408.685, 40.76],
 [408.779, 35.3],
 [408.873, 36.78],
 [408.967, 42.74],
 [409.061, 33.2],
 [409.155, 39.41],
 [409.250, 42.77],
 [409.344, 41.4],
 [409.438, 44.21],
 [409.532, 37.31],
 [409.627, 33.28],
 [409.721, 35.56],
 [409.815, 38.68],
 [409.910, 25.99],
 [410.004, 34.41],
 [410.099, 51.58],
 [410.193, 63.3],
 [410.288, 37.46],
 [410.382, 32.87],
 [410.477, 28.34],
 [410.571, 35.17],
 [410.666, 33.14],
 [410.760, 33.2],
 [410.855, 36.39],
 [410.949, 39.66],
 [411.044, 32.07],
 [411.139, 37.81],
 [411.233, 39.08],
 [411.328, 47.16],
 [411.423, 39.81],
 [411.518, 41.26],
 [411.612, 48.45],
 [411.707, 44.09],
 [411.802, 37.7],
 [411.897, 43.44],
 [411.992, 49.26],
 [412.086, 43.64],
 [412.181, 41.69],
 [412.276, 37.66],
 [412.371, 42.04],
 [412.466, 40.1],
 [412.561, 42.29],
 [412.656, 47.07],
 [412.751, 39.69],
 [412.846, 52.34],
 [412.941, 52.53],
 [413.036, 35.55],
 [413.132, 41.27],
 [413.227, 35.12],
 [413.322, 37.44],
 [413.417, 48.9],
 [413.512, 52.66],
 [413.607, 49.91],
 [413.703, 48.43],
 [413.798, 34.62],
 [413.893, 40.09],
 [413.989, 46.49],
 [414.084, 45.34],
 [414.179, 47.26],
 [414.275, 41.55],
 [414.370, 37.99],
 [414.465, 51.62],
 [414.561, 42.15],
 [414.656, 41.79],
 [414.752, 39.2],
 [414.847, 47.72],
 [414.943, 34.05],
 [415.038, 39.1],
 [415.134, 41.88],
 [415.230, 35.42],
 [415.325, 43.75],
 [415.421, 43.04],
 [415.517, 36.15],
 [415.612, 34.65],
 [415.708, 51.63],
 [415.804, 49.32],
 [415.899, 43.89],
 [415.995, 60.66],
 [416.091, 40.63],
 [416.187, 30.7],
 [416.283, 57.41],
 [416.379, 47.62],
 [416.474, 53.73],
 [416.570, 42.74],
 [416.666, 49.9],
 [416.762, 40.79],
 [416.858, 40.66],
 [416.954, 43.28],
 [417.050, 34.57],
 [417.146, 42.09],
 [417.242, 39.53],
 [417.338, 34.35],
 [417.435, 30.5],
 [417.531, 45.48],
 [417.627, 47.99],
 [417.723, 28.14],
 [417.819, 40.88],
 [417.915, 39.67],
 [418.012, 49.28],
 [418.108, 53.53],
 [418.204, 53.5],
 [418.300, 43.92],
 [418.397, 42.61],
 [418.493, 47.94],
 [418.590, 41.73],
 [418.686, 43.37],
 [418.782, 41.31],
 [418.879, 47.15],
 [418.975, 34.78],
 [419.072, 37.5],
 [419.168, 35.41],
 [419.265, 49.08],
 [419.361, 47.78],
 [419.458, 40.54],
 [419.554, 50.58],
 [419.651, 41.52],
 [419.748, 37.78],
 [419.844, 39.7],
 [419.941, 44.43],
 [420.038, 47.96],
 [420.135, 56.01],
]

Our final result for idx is 0.27 nm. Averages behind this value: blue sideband 43.4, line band 40.3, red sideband 43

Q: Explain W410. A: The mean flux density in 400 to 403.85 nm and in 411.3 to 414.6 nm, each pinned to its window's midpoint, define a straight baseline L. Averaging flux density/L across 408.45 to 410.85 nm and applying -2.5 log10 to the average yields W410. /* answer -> 0.16 mag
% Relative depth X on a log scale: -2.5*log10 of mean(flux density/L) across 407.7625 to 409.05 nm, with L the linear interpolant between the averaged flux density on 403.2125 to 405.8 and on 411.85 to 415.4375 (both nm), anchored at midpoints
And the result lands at 0.10 mag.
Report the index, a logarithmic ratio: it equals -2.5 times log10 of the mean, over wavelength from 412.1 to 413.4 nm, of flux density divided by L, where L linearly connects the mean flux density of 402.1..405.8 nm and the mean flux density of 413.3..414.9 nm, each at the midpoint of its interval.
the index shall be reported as 0.07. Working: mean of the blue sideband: 47.6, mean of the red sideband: 44.4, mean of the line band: 42.1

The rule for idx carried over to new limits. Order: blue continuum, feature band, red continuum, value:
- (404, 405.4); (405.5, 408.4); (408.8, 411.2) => -0.03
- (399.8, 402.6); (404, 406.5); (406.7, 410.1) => -0.15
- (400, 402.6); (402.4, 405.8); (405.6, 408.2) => -0.13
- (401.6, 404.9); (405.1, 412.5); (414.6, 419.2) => 0.55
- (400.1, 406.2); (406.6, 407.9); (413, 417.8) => 0.00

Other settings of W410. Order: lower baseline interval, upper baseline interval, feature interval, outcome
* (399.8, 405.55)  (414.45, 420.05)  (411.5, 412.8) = 0.04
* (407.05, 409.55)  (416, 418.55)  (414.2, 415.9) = 0.03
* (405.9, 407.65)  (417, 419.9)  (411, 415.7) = 0.03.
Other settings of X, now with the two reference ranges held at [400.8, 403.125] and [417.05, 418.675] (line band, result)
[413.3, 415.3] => 0.012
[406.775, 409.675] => 0.077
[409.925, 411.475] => 0.164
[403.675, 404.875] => -0.032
